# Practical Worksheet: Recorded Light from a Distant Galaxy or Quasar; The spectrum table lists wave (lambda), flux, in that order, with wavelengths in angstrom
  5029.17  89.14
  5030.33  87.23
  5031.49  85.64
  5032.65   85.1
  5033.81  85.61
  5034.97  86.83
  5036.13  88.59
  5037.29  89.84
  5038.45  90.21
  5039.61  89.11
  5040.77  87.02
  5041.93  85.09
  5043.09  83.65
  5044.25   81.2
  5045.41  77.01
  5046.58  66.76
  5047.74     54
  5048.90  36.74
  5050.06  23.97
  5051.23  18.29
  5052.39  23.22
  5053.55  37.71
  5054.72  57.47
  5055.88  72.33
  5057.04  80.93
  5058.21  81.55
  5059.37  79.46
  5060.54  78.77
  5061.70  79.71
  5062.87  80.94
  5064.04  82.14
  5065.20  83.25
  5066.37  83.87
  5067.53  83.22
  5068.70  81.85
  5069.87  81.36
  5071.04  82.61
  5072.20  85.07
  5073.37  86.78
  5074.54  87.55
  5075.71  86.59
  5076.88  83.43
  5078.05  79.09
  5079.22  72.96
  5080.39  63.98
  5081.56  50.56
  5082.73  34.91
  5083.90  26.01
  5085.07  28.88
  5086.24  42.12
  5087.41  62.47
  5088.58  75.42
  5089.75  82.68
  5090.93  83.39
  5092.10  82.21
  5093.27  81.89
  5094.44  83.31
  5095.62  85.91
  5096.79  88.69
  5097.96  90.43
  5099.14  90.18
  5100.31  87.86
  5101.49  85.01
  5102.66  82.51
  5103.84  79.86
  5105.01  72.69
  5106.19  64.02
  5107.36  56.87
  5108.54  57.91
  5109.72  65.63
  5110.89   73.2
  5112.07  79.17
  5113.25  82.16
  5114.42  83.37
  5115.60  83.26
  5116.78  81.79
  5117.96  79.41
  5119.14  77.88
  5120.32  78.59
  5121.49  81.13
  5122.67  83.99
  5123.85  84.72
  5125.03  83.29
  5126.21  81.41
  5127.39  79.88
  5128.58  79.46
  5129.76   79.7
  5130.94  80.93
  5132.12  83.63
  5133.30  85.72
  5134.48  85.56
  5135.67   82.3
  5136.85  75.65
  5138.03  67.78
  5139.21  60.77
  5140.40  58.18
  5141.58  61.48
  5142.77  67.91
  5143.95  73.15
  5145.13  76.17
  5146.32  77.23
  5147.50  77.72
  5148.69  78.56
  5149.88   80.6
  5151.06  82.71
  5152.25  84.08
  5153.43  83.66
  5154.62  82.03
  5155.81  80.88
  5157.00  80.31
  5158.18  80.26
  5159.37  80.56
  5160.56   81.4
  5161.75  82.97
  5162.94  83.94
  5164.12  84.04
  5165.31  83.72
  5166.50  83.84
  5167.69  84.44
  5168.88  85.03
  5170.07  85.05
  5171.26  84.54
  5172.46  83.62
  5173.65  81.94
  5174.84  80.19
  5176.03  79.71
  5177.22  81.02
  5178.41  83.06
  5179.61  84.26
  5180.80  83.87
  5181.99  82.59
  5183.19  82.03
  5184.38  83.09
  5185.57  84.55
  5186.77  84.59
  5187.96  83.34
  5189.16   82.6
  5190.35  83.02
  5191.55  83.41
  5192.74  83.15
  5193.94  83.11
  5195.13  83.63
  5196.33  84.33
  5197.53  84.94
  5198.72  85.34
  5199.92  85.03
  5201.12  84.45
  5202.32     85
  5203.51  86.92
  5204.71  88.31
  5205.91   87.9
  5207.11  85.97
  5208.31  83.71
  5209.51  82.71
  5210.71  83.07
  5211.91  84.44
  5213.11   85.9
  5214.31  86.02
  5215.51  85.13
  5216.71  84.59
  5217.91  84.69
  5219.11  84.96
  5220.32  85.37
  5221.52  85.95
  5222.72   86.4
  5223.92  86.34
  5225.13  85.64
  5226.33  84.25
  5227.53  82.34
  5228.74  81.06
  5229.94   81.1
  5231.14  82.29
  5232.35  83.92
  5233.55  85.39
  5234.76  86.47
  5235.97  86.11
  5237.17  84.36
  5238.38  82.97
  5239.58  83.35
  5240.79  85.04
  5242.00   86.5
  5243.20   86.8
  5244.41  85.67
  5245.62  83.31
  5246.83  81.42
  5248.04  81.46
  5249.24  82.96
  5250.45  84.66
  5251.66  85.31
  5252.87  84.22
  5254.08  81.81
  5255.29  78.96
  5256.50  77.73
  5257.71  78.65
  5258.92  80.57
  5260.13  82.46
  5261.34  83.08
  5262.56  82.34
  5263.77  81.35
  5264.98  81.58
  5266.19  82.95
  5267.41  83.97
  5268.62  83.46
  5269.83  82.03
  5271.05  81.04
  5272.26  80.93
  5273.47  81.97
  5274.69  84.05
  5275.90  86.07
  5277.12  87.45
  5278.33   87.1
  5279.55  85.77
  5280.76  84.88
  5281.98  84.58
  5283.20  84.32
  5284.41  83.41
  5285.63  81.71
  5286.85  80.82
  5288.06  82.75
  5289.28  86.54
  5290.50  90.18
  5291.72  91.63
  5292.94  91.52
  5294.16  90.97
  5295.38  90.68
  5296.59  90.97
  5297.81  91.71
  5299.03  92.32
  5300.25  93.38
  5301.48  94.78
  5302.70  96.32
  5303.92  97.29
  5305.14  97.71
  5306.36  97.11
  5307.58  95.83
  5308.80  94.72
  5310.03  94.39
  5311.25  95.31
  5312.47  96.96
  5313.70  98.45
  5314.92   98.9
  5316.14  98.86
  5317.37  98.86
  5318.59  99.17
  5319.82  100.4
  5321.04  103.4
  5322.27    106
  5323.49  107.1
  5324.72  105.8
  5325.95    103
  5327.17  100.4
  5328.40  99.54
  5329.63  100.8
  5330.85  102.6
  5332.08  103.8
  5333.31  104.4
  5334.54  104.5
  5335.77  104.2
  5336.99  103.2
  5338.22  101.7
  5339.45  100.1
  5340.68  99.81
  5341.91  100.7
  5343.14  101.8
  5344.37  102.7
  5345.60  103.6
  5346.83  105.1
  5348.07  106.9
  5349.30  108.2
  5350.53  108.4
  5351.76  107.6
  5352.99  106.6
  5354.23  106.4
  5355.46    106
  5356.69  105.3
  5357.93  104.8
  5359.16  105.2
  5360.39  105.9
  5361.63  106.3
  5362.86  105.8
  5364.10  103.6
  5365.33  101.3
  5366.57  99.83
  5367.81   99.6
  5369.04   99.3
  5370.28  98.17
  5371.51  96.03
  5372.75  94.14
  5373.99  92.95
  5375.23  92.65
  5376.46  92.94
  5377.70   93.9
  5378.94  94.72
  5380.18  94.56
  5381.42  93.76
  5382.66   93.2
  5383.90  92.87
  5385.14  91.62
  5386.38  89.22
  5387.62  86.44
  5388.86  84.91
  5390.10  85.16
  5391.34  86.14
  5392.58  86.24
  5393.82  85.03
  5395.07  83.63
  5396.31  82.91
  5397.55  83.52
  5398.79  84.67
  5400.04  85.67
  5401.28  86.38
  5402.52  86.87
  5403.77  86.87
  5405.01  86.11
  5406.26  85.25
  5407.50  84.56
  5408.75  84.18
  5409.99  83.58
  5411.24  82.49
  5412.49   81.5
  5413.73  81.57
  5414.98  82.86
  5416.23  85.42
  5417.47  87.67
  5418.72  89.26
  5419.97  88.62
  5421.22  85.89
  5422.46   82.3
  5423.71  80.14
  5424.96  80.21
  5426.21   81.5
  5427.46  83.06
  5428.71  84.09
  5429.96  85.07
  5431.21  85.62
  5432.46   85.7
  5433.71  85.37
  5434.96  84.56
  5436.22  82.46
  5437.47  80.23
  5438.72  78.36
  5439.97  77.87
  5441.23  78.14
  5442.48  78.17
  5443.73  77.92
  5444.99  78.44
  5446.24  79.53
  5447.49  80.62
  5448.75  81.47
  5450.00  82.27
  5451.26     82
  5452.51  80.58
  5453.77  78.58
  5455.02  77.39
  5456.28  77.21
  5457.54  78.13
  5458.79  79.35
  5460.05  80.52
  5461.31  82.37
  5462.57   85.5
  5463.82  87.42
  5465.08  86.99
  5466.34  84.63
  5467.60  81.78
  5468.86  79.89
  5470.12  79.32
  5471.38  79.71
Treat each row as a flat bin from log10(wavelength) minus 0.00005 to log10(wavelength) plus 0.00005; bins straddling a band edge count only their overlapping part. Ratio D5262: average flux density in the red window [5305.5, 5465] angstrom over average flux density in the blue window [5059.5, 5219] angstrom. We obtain 1.16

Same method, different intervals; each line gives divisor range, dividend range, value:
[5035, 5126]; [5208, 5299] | 1.15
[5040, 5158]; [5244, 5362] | 1.26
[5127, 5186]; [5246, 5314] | 1.09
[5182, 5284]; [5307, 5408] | 1.16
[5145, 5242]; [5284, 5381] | 1.18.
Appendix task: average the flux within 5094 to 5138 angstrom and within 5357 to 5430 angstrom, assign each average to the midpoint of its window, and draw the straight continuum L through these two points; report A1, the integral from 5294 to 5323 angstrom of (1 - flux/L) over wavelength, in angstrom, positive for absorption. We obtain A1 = -3.3 angstrom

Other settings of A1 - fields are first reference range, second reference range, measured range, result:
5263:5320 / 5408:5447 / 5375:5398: -1.2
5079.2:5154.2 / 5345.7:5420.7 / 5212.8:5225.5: -0.6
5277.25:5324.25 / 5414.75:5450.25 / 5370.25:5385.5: -1.2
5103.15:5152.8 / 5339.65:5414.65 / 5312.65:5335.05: -2.8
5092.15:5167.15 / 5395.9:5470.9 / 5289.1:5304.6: -2.2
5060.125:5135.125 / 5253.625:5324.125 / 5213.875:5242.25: 0.3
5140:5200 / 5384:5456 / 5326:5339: -3.1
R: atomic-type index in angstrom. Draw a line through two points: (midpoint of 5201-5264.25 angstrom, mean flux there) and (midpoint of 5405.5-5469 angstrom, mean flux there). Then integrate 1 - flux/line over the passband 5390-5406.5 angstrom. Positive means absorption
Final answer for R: -0.5 angstrom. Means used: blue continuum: 84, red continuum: 82.3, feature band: 85.3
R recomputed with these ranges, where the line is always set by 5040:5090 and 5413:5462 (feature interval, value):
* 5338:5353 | -4.9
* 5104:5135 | -3.6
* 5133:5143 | -0.1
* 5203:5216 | -2.2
